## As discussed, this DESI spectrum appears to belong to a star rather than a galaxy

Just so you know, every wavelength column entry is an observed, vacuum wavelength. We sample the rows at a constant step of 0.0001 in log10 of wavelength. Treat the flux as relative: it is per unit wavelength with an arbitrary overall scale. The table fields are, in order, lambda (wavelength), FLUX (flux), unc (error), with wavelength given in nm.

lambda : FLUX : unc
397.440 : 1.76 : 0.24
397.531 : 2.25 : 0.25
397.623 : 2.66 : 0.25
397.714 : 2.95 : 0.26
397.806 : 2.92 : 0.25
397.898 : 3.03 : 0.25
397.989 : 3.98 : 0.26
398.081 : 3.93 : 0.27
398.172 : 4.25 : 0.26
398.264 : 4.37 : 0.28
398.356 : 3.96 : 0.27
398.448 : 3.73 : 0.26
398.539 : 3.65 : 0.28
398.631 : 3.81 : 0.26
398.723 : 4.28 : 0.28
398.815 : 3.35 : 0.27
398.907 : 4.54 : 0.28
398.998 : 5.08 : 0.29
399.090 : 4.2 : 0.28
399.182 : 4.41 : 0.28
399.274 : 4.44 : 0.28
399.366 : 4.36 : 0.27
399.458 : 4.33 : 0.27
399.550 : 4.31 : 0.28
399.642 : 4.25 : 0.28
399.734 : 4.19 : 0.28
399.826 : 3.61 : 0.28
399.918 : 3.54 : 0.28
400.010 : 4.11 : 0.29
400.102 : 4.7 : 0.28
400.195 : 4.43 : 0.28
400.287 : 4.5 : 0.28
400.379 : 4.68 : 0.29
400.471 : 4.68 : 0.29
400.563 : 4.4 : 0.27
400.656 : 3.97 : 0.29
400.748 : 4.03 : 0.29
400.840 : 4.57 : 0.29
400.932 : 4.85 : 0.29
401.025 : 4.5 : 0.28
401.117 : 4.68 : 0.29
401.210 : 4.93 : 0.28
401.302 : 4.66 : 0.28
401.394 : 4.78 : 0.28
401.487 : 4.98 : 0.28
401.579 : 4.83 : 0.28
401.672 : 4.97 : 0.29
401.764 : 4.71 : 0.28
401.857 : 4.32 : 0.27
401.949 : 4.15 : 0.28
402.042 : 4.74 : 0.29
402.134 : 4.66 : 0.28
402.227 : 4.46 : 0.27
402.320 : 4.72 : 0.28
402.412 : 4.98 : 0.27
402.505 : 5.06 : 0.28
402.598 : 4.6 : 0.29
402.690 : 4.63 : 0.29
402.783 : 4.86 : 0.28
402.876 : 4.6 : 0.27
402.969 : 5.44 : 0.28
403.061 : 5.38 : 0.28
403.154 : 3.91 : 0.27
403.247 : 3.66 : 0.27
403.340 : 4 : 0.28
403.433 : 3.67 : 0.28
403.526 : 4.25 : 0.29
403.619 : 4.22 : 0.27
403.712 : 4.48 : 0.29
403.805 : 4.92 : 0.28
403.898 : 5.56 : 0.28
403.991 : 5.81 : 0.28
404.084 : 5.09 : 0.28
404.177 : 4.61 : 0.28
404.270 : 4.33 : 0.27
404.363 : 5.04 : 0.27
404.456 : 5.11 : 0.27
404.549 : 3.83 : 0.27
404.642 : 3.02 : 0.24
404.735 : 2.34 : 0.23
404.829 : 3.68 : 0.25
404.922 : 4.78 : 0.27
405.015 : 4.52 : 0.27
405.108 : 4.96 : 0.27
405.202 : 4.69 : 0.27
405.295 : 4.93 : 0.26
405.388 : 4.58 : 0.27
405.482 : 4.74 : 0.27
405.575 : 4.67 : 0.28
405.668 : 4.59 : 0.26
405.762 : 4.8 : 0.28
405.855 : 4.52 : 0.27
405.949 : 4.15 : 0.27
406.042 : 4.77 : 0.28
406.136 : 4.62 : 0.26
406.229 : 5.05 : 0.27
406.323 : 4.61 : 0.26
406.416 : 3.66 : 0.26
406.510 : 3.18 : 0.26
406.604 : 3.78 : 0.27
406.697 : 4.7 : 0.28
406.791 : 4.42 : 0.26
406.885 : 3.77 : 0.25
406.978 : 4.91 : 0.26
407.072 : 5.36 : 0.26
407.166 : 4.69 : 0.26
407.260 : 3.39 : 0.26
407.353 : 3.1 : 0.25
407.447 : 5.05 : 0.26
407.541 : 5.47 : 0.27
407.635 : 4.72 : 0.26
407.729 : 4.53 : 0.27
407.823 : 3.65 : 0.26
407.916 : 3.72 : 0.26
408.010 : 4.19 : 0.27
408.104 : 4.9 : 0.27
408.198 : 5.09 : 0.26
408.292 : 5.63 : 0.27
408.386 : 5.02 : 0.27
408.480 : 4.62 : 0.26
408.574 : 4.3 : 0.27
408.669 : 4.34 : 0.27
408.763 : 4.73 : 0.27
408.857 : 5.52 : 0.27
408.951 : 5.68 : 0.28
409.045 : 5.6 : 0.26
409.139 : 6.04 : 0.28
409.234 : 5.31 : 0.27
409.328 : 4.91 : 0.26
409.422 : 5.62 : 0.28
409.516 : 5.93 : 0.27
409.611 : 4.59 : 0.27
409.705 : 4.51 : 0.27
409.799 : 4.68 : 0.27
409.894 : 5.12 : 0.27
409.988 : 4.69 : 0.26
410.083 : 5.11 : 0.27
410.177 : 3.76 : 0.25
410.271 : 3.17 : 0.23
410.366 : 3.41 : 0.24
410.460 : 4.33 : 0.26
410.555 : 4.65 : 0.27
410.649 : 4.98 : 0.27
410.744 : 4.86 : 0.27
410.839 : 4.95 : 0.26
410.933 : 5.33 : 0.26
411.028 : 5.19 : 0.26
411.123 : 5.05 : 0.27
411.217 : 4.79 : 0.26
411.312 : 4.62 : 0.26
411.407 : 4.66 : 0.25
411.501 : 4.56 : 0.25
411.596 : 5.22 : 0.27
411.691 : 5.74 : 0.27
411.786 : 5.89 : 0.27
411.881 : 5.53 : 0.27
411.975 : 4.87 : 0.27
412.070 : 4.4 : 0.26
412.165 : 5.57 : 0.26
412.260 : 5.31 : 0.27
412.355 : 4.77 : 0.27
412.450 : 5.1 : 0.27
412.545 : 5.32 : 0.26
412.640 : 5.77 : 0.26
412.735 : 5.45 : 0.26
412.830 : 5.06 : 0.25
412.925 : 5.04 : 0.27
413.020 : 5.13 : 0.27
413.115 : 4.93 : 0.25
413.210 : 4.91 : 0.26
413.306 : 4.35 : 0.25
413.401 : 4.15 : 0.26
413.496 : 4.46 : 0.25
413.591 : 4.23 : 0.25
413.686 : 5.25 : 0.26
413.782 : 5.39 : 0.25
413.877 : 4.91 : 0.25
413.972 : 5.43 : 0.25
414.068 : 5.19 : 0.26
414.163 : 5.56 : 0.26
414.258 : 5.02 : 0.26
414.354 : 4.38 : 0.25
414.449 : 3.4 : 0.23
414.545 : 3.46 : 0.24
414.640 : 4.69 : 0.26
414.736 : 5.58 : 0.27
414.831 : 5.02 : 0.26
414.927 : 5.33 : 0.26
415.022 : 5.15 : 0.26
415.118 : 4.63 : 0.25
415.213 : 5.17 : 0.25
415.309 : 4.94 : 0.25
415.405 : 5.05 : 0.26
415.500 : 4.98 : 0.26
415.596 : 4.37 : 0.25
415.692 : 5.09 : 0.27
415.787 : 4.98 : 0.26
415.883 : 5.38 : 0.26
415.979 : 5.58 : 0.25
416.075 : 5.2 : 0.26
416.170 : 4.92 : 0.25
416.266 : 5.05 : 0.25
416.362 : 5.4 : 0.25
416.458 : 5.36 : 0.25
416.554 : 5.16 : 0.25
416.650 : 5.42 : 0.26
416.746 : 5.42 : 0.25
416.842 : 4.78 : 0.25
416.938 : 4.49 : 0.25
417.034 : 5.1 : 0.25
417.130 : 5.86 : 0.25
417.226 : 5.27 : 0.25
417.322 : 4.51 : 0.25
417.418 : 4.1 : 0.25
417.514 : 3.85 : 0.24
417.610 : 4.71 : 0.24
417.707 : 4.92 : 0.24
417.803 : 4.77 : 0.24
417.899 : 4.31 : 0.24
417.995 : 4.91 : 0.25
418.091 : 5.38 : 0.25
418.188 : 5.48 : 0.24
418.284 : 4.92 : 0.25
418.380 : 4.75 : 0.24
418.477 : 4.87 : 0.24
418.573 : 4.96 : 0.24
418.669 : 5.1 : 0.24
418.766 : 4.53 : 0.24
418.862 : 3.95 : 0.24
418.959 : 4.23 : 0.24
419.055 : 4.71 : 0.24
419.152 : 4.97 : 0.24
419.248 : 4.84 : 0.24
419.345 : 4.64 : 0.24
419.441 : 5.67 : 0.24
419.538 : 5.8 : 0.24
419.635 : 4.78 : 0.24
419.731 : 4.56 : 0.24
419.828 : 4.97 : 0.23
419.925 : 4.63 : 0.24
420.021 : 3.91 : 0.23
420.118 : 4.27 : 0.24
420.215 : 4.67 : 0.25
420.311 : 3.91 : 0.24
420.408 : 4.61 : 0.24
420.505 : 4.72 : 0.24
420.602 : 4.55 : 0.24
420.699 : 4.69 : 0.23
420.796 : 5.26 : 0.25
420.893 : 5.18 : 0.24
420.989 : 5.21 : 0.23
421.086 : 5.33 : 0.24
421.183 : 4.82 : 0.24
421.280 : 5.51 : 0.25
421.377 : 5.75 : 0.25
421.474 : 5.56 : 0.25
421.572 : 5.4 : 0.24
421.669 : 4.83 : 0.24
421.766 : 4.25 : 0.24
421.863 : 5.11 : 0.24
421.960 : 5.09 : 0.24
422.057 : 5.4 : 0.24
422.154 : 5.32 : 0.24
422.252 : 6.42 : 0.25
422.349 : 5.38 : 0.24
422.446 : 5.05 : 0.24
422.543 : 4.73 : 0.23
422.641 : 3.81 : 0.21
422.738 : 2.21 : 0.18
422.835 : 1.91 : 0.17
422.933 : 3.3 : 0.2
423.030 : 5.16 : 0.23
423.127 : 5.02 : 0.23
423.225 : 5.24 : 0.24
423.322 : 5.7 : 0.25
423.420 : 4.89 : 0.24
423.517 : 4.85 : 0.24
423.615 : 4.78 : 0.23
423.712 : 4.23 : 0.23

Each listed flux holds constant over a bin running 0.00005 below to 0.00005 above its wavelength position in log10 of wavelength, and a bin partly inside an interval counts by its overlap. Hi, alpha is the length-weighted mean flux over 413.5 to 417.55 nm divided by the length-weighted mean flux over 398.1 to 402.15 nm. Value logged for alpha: 1.13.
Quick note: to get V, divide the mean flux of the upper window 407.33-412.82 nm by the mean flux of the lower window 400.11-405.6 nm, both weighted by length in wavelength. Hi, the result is 1.1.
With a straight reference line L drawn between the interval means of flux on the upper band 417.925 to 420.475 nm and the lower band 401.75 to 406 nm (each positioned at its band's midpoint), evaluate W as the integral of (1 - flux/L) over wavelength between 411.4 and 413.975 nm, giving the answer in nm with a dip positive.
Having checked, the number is -0.21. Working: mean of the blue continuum 4.54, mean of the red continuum 4.77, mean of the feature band 5.05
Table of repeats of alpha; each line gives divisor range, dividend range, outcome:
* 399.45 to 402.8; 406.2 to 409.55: 1.04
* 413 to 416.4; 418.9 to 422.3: 1.01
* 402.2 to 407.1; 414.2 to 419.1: 1.08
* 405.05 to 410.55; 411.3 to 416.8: 1.08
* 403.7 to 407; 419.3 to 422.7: 1.11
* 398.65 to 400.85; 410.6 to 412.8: 1.20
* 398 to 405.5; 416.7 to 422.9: 1.08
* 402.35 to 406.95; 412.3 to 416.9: 1.11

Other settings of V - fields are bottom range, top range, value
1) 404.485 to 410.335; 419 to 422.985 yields 1.05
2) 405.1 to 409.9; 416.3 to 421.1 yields 1.03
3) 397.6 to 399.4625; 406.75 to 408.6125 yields 1.15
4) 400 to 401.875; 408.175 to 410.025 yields 1.11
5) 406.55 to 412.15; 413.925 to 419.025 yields 1.03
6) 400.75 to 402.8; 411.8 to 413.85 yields 1.07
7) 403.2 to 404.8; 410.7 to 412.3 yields 1.17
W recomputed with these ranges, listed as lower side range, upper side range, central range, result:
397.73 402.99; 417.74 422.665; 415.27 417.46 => -0.12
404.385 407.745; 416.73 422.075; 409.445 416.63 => -0.45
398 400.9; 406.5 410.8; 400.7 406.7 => -0.16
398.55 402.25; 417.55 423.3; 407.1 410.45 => -0.10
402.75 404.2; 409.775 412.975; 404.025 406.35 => 0.11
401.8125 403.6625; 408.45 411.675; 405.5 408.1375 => 0.17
